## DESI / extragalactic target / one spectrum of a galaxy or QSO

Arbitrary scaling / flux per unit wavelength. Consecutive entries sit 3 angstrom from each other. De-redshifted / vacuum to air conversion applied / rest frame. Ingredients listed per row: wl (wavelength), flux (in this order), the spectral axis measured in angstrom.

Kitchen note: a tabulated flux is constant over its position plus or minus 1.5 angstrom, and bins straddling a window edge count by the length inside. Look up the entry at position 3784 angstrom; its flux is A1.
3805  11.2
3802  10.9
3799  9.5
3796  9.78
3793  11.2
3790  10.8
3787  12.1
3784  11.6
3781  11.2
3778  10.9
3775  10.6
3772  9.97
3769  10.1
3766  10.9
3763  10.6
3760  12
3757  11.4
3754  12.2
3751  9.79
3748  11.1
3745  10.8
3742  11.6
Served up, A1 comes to 11.6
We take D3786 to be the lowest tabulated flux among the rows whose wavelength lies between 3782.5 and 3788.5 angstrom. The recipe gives 11.6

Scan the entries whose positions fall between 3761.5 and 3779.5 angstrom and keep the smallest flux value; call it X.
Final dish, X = 9.97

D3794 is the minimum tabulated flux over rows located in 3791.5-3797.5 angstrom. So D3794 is 9.78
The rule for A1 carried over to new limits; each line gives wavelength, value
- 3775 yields 10.6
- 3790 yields 10.8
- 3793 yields 11.2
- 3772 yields 9.97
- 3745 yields 10.8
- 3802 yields 10.9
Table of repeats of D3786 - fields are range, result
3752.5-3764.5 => 10.6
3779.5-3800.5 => 9.5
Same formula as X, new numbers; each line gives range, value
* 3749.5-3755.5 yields 9.79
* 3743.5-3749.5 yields 10.8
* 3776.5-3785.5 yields 10.9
